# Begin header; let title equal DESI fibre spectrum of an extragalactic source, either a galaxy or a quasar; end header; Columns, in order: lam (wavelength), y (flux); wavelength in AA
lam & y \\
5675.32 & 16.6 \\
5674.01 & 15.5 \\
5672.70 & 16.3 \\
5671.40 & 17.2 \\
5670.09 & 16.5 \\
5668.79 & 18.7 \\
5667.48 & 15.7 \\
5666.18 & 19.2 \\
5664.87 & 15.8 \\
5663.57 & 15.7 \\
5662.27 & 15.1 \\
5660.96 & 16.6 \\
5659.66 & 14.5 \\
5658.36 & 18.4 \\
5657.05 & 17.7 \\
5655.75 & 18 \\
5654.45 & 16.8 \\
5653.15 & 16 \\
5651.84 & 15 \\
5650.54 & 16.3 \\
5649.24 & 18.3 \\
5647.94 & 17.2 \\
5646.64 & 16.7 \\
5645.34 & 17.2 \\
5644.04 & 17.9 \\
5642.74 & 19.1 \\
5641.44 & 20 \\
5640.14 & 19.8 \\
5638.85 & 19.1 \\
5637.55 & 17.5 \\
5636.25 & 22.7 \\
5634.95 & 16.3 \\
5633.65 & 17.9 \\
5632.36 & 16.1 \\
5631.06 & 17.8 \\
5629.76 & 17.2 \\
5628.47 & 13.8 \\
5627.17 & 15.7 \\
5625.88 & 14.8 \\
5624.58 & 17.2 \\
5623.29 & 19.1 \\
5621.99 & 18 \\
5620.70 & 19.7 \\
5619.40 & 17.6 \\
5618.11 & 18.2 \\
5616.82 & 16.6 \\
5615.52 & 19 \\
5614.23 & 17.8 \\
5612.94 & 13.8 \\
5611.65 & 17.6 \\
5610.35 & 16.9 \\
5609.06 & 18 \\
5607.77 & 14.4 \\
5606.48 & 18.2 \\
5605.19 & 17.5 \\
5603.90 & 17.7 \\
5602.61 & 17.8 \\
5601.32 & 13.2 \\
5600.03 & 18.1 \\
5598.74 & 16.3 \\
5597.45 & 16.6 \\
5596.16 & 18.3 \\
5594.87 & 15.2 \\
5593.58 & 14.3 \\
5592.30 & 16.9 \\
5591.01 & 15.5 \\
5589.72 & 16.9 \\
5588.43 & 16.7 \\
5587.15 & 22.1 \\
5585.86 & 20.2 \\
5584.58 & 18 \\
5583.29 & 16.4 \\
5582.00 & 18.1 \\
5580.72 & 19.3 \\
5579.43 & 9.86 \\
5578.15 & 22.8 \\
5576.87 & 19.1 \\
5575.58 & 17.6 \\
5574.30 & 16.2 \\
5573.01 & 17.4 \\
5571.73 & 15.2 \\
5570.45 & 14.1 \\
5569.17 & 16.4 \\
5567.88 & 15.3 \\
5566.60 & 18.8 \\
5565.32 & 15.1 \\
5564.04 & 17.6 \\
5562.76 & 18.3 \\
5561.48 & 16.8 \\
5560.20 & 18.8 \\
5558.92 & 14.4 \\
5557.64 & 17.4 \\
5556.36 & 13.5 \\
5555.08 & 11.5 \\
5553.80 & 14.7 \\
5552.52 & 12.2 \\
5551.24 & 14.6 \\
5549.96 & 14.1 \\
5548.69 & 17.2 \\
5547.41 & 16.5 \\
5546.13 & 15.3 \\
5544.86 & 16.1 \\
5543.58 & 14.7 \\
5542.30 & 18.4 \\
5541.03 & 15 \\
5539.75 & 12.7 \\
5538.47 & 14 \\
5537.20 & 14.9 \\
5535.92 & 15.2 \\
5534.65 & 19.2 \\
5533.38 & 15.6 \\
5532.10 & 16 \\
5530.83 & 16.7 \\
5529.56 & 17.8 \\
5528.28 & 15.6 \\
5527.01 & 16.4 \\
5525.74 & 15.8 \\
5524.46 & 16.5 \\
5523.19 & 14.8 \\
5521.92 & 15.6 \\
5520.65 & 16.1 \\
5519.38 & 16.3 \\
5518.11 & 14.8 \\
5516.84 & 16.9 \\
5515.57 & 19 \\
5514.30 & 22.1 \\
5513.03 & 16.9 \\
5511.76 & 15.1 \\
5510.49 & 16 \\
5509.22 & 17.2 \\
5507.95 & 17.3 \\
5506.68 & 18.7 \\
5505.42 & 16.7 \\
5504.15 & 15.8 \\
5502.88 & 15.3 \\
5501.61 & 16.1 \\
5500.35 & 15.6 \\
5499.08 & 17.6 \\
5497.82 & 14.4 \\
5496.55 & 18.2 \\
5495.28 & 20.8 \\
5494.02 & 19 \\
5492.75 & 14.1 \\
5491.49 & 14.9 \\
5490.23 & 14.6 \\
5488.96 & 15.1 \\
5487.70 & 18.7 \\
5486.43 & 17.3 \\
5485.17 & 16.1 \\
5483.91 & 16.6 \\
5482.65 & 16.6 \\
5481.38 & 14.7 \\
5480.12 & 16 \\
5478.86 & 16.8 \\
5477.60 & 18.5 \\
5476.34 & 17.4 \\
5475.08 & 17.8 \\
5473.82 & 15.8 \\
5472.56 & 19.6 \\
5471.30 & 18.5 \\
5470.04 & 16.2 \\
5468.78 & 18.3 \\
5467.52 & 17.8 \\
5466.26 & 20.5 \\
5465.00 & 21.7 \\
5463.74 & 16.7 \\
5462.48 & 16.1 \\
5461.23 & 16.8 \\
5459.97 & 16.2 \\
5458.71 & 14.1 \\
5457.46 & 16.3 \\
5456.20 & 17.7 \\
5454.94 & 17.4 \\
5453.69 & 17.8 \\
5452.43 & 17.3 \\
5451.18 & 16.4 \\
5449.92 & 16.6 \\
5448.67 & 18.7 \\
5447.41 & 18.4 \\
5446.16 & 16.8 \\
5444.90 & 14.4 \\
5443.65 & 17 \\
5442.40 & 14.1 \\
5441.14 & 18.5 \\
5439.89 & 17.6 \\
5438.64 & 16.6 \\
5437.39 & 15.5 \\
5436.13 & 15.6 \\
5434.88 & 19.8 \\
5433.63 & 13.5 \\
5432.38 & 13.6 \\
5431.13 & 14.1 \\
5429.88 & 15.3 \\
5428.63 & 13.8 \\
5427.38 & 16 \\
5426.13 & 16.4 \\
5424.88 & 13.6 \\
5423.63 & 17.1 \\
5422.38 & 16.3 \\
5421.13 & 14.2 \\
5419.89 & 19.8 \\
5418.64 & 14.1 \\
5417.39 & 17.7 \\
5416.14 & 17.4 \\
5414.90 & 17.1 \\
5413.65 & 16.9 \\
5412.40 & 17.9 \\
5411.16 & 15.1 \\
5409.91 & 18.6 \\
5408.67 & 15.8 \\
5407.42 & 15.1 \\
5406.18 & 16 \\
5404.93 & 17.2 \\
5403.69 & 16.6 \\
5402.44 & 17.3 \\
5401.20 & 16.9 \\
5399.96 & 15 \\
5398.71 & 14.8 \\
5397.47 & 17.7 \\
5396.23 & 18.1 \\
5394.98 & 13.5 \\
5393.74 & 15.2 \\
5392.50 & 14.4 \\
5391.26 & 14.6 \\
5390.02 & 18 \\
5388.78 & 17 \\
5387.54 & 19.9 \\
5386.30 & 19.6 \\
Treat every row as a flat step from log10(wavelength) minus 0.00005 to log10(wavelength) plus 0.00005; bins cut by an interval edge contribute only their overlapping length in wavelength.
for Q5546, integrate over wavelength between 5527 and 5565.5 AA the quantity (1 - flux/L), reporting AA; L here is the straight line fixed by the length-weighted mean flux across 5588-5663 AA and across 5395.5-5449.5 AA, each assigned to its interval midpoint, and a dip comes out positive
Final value 2.6 AA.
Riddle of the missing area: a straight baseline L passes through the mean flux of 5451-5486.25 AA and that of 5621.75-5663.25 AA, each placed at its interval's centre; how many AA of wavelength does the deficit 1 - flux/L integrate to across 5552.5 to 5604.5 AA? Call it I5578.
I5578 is 1.8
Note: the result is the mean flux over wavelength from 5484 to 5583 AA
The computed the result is 16.3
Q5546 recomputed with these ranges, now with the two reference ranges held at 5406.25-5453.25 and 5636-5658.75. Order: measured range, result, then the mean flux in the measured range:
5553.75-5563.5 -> 0.84 AA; 15.8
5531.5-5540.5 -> 0.90 AA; 15.4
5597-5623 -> 0.64 AA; 17.2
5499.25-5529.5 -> 0.58 AA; 16.6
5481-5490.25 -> 0.19 AA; 16.3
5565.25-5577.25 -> 0.55 AA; 16.5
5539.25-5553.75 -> 1.68 AA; 15.2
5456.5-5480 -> -1.28 AA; 17.5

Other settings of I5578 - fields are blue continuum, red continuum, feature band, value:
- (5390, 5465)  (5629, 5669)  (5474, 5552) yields 1.7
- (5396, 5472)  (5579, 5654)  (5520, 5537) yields 0.7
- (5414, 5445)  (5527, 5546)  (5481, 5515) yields -1.8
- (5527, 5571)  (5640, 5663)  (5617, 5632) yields -0.3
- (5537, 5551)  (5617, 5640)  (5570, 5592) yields -1.4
